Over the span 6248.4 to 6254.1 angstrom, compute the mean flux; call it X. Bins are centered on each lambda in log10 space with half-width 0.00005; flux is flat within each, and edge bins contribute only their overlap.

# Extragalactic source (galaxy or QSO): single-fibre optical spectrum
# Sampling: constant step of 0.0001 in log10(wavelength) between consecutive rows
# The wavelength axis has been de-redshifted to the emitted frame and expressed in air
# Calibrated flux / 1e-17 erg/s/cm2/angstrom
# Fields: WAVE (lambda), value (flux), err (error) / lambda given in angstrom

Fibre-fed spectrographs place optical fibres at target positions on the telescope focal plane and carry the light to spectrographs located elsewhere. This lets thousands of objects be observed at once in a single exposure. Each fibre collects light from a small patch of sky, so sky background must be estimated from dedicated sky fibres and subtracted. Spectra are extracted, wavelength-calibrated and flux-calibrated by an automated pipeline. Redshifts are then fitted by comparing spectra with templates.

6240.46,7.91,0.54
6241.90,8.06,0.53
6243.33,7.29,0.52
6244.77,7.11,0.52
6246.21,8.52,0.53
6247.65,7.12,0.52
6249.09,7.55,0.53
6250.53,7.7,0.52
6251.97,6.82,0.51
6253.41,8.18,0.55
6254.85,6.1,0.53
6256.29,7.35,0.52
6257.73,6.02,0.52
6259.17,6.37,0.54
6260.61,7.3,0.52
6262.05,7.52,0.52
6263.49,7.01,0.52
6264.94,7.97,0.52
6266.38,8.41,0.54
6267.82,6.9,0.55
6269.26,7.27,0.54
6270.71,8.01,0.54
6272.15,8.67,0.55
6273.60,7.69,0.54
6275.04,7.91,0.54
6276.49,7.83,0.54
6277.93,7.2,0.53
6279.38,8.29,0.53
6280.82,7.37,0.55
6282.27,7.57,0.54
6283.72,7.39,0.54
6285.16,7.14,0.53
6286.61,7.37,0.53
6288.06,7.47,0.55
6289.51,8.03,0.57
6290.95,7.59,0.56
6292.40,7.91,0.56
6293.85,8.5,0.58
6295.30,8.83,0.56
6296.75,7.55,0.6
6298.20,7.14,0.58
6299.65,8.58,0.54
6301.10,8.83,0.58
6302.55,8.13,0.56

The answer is 7.56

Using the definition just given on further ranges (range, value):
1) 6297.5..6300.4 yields 7.88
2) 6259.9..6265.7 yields 7.46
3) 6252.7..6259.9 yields 6.81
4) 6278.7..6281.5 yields 7.85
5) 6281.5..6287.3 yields 7.36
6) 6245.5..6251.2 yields 7.72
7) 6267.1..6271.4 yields 7.39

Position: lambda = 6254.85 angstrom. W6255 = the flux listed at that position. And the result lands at 6.1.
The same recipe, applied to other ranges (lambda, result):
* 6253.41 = 8.18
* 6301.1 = 8.83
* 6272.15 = 8.67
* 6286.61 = 7.37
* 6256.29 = 7.35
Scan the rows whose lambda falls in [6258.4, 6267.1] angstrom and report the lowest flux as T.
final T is 6.37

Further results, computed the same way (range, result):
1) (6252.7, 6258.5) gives 6.02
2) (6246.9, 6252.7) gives 6.82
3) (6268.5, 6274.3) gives 7.27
